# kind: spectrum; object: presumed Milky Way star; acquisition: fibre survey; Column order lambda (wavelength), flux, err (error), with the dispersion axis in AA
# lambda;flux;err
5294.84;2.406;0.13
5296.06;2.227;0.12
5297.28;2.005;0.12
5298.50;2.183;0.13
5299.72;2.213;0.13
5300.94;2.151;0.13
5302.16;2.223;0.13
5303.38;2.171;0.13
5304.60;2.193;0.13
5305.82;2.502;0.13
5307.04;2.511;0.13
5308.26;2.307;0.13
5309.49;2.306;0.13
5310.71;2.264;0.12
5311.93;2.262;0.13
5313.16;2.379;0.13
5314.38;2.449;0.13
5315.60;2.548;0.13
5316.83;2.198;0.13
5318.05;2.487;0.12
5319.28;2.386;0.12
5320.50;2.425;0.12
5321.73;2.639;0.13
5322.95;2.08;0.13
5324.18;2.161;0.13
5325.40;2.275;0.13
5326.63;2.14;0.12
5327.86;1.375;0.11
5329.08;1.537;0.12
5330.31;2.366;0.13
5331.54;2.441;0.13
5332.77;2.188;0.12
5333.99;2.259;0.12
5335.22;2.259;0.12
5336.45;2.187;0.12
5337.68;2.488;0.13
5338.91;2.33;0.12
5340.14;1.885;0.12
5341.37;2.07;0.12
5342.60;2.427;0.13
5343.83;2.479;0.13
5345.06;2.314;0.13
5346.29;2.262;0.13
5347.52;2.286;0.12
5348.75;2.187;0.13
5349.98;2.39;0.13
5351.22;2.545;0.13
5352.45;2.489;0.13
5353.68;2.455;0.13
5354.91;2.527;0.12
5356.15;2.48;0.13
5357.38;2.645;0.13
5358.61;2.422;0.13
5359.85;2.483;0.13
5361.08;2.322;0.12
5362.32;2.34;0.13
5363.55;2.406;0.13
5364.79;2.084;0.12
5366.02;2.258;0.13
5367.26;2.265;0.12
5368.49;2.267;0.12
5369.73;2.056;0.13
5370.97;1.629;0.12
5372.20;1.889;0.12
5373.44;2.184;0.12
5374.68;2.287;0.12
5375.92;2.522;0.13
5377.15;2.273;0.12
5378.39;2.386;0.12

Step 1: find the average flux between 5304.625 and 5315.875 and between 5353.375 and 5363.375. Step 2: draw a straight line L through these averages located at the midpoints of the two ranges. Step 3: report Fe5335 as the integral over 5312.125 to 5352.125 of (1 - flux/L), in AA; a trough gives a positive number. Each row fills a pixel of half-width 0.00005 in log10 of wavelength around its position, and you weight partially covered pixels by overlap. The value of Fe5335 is 2.46 AA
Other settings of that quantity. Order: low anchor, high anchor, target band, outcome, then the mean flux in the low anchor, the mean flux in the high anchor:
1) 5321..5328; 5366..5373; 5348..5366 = -2.83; 2.17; 2.05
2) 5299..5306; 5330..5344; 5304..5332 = -0.28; 2.23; 2.27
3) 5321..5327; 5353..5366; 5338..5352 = 0.34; 2.27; 2.41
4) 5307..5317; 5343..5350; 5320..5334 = 1.13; 2.36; 2.32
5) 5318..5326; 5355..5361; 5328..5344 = 1.39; 2.34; 2.49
